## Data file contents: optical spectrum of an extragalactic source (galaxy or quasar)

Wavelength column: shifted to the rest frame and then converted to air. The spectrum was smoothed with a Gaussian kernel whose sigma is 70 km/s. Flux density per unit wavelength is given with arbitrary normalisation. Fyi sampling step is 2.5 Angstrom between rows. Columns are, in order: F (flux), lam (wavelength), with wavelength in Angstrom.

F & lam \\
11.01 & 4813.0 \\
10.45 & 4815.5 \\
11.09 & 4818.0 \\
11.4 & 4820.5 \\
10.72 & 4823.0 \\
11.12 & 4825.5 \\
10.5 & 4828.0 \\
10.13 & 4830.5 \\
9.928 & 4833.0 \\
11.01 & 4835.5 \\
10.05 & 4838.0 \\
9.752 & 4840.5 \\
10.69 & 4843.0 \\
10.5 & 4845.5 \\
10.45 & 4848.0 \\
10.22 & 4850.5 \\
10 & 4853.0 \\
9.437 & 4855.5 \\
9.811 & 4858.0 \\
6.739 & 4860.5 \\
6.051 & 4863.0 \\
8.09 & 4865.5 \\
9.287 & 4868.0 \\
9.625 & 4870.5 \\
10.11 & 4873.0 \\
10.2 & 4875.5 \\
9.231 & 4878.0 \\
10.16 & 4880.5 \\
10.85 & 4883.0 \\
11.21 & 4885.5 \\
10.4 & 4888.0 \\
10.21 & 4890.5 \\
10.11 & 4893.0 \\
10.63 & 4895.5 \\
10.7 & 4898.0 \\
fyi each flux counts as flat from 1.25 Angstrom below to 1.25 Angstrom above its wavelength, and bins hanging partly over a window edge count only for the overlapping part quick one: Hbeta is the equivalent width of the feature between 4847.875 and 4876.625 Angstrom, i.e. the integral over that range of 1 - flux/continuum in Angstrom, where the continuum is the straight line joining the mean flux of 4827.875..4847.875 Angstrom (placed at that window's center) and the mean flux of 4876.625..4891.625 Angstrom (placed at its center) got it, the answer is 3.4 Angstrom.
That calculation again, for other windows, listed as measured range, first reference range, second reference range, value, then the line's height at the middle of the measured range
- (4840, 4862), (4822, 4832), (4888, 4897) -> 1.71 Angstrom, 10.5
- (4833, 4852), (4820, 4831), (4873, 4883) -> 0.33 Angstrom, 10.5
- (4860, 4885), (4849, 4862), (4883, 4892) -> 2.07 Angstrom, 9.96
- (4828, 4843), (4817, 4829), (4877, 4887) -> 0.84 Angstrom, 10.9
